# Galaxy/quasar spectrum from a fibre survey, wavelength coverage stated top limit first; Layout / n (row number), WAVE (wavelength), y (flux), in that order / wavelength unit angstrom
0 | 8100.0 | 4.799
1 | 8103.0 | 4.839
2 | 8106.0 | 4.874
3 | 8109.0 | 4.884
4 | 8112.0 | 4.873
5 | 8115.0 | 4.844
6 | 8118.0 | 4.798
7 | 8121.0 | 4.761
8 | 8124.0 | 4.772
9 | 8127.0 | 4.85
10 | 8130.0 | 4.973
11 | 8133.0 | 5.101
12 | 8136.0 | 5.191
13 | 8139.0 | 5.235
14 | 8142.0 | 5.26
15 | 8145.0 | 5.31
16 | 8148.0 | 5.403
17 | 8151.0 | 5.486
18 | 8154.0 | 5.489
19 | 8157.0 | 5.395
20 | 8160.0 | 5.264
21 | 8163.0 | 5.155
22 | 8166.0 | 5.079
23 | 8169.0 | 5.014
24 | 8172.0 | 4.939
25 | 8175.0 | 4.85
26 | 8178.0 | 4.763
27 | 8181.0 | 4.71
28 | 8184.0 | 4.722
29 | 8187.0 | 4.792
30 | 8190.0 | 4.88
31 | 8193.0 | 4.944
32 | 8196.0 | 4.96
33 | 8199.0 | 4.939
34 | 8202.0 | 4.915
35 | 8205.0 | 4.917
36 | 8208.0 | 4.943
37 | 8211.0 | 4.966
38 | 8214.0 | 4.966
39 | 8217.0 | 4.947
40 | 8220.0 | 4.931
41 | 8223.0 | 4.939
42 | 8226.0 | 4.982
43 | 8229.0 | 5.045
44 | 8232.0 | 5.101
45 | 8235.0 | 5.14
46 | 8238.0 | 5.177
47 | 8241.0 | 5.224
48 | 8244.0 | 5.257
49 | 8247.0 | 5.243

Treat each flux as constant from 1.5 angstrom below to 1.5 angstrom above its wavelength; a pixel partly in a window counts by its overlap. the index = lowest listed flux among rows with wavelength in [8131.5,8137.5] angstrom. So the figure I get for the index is 5.101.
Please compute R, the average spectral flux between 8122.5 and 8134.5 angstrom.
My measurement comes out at 4.92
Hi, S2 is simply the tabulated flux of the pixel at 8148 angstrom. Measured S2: 5.403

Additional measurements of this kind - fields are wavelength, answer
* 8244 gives 5.257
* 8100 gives 4.799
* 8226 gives 4.982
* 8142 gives 5.26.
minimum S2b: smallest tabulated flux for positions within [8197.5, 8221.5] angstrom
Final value 4.915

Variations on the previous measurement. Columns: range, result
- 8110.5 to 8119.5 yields 4.798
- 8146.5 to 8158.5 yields 5.395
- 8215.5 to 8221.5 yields 4.931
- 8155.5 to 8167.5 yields 5.079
